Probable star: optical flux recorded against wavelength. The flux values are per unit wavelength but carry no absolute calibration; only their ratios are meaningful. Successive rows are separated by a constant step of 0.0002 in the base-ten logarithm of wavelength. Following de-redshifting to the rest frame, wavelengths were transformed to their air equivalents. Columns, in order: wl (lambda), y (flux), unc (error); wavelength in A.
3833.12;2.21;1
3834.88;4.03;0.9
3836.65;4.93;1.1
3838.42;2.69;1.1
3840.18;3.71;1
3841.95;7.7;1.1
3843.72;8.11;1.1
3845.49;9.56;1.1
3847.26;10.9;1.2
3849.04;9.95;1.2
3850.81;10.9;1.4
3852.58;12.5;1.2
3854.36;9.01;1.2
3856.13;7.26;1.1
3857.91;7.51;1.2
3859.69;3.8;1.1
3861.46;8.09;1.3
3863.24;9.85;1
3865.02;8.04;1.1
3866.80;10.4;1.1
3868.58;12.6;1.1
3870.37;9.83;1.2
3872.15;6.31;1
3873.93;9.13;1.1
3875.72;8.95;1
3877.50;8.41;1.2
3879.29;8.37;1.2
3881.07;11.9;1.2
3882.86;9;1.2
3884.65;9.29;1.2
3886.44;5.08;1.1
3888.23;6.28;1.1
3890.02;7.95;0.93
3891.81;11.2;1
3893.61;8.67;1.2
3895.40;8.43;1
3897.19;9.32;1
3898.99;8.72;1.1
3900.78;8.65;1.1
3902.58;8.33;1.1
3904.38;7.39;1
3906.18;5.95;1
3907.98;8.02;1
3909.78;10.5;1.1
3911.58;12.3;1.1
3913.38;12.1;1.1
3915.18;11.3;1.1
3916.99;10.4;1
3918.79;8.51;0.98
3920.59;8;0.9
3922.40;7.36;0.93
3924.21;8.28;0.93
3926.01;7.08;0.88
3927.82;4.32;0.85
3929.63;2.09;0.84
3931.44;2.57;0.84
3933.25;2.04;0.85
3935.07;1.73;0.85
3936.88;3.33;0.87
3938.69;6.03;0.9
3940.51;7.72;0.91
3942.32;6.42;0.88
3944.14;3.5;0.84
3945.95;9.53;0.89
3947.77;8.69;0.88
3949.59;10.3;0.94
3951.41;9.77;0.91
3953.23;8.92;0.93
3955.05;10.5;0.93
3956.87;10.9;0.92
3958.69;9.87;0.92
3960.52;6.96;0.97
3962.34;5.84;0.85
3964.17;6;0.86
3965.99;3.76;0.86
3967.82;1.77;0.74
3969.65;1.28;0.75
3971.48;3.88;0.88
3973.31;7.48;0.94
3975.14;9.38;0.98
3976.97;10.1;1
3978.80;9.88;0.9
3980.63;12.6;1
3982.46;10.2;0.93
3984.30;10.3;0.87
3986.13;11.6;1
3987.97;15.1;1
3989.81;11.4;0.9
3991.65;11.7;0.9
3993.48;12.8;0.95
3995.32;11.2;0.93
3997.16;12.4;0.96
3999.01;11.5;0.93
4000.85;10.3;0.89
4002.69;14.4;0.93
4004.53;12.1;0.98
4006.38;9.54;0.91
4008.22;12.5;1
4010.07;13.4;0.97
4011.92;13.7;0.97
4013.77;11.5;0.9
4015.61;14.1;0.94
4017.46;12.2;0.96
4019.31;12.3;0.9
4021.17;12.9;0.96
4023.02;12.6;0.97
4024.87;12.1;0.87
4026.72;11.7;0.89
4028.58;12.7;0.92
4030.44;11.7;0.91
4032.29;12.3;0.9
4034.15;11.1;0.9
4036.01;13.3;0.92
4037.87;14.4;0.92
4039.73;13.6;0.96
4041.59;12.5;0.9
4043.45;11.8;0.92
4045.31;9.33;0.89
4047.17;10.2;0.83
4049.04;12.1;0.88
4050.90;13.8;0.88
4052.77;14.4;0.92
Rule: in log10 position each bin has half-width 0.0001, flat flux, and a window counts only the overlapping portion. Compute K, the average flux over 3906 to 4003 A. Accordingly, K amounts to 8.32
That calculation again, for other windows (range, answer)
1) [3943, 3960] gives 9.02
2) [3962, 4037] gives 10.7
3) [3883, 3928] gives 8.61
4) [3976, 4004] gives 11.7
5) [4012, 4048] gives 12.3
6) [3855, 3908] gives 8.43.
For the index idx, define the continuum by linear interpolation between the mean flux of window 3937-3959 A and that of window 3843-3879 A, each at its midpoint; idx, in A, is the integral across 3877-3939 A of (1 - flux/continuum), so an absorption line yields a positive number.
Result 7.0 A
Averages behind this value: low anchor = 9.05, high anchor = 8.29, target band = 7.69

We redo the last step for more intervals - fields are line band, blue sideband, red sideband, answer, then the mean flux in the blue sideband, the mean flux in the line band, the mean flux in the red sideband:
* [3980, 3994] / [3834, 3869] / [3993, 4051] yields -0.69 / 8.02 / 11.9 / 12.2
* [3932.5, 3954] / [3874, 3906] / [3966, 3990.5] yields 5.20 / 8.54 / 6.52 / 8.64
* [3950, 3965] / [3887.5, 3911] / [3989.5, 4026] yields 2.59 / 8.48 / 8.66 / 12.2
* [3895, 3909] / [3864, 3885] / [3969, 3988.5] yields 1.83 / 9.36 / 8.11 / 9.25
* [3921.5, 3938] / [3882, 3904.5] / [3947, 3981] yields 7.61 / 8.36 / 4.33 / 7.7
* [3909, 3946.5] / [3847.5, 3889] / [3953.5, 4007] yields 9.38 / 8.84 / 6.87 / 9.47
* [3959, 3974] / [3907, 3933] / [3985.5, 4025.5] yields 7.99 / 7.9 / 4.79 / 12.3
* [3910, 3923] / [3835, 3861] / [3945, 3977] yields -4.46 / 7.65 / 10.1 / 7.41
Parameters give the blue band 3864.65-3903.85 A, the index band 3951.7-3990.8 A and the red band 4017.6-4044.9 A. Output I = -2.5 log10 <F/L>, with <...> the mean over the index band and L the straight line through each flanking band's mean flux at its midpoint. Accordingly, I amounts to 0.281 mag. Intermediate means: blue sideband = 8.85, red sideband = 12.4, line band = 8.49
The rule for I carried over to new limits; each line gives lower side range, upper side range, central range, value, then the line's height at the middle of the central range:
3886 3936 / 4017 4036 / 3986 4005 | -0.121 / 11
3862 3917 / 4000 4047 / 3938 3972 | 0.457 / 10.7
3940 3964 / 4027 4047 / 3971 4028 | -0.107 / 10.5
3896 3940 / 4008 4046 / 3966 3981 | 0.447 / 9.92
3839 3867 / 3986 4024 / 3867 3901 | 0.044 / 9.27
